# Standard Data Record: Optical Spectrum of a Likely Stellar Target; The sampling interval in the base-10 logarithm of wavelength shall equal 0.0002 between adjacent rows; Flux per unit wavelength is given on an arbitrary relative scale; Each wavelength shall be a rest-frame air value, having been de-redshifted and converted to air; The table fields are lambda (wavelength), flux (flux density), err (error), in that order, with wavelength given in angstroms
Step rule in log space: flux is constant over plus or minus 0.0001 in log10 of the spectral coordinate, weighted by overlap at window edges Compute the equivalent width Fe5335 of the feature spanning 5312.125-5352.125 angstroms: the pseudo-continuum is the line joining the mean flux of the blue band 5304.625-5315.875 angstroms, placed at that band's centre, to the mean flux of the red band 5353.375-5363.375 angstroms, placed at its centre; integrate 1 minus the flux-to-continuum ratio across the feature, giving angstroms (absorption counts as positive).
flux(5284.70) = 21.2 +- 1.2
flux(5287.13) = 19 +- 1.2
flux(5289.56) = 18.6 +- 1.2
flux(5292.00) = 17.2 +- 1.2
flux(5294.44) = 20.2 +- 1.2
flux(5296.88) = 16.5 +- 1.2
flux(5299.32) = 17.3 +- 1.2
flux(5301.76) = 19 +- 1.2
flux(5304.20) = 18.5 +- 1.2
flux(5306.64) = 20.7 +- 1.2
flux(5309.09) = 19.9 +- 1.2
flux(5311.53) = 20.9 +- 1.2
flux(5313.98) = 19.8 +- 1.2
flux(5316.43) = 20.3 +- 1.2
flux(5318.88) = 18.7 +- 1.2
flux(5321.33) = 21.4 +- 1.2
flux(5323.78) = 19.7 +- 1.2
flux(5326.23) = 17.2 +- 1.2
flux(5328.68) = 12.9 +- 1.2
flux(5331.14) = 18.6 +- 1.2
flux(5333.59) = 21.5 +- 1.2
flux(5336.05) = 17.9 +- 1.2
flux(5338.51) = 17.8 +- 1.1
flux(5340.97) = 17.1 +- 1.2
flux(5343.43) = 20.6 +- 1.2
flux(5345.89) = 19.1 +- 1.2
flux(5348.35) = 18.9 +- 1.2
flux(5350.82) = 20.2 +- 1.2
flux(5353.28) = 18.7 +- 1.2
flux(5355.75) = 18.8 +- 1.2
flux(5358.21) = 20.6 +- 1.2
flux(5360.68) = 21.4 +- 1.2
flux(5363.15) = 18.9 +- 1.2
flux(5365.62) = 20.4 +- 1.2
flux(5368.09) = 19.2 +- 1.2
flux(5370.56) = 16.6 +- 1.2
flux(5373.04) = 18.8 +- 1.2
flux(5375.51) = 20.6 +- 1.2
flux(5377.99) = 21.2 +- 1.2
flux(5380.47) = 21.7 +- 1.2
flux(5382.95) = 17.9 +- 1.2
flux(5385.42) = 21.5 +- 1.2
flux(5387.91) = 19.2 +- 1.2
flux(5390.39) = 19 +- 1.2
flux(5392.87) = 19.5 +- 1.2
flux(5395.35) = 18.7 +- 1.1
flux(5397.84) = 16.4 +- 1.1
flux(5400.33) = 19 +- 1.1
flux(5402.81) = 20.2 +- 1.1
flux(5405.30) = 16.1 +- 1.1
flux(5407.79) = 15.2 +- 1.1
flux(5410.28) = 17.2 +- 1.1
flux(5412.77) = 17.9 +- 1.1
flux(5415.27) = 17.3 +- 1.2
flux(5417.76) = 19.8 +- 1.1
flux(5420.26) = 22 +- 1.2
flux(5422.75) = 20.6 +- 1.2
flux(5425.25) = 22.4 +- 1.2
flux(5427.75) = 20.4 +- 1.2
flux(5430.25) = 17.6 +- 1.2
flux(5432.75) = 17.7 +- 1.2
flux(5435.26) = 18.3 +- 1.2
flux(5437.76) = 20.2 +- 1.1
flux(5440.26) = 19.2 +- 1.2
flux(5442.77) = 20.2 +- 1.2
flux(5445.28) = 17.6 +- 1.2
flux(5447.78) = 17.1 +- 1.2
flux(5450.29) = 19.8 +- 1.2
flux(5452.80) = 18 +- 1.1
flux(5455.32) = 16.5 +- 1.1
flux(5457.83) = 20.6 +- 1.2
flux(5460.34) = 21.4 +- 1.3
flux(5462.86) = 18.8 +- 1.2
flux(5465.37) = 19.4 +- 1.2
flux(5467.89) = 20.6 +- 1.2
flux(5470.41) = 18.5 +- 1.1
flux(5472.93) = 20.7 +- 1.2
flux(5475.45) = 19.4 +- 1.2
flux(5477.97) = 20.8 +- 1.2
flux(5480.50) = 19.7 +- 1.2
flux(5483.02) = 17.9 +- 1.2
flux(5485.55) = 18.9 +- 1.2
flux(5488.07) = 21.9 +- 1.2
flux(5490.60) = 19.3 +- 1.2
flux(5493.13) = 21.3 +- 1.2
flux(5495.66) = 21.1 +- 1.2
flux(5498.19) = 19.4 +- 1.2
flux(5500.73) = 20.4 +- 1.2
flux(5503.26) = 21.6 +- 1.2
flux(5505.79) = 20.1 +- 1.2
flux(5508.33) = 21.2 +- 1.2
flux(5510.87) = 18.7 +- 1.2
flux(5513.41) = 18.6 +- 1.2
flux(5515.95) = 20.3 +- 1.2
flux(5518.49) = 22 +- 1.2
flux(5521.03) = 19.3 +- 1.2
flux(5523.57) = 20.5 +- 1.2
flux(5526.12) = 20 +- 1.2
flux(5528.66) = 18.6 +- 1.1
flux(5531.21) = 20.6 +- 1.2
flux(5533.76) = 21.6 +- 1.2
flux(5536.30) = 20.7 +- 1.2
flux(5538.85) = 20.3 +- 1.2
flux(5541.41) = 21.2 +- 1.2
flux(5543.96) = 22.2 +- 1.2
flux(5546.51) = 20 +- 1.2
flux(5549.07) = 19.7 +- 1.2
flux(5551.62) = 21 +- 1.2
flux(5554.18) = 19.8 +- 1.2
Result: 2.3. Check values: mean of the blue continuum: 20.2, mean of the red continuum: 19.9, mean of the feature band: 18.9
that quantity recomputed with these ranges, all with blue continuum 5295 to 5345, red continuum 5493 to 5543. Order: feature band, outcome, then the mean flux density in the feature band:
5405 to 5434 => 1.2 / 18.8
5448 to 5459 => 0.7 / 18.5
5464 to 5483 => 0.3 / 19.7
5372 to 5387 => -0.8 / 20.3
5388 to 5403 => 0.5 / 18.7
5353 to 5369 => -0.5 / 19.8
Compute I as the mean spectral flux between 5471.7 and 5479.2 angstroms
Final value 20.3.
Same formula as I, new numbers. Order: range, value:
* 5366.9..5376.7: 18.8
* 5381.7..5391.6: 19.4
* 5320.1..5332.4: 18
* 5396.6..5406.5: 17.9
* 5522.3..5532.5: 19.9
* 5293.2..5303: 18.2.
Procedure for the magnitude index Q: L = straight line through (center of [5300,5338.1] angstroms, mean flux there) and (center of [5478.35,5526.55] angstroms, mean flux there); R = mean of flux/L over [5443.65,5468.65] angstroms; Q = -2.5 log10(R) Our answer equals 0.050 mag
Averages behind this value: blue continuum 19.1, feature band 19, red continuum 20.1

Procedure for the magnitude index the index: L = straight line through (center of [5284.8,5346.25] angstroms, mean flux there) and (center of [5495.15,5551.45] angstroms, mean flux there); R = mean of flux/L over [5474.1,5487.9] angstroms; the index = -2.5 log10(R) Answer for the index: 0.028 mag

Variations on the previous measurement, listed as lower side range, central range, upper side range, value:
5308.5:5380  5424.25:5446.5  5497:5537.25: 0.03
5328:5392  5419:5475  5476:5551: 0.02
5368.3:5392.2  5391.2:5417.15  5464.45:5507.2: 0.11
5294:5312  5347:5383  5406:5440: -0.04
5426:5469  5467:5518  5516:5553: -0.01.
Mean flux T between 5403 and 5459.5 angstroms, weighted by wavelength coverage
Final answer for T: 18.8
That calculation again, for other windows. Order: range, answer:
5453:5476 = 19.5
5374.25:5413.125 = 18.9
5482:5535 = 20.2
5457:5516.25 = 20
